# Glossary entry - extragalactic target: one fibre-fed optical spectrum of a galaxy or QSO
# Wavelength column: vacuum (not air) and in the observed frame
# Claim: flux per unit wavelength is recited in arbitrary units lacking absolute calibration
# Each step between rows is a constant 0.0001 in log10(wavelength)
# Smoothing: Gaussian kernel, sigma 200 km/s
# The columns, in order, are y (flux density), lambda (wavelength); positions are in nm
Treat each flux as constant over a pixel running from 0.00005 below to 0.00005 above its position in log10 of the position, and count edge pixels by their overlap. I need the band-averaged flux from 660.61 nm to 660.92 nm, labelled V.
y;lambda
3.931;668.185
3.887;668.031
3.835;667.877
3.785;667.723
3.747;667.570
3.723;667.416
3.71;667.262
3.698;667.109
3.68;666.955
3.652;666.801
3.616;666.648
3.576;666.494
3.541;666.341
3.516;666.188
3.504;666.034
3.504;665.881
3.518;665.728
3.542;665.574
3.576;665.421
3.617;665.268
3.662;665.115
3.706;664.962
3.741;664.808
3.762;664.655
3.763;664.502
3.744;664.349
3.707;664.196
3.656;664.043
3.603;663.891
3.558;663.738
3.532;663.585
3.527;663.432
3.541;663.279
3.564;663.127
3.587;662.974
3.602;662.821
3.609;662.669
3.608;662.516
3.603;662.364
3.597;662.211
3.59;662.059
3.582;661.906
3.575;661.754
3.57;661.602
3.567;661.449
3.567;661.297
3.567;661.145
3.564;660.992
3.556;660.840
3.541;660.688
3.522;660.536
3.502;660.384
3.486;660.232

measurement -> 3.55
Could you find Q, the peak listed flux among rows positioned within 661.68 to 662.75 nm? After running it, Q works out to 3.609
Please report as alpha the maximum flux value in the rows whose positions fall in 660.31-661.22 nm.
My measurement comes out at 3.567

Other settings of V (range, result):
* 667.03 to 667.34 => 3.7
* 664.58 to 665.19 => 3.71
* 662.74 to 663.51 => 3.57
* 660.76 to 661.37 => 3.56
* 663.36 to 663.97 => 3.56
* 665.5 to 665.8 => 3.52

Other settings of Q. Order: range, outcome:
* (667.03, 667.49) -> 3.723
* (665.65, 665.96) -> 3.518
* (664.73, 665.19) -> 3.741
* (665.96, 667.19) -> 3.698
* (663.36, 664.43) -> 3.744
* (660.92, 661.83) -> 3.575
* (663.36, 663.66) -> 3.532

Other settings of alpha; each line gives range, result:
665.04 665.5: 3.662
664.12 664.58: 3.763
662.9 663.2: 3.587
